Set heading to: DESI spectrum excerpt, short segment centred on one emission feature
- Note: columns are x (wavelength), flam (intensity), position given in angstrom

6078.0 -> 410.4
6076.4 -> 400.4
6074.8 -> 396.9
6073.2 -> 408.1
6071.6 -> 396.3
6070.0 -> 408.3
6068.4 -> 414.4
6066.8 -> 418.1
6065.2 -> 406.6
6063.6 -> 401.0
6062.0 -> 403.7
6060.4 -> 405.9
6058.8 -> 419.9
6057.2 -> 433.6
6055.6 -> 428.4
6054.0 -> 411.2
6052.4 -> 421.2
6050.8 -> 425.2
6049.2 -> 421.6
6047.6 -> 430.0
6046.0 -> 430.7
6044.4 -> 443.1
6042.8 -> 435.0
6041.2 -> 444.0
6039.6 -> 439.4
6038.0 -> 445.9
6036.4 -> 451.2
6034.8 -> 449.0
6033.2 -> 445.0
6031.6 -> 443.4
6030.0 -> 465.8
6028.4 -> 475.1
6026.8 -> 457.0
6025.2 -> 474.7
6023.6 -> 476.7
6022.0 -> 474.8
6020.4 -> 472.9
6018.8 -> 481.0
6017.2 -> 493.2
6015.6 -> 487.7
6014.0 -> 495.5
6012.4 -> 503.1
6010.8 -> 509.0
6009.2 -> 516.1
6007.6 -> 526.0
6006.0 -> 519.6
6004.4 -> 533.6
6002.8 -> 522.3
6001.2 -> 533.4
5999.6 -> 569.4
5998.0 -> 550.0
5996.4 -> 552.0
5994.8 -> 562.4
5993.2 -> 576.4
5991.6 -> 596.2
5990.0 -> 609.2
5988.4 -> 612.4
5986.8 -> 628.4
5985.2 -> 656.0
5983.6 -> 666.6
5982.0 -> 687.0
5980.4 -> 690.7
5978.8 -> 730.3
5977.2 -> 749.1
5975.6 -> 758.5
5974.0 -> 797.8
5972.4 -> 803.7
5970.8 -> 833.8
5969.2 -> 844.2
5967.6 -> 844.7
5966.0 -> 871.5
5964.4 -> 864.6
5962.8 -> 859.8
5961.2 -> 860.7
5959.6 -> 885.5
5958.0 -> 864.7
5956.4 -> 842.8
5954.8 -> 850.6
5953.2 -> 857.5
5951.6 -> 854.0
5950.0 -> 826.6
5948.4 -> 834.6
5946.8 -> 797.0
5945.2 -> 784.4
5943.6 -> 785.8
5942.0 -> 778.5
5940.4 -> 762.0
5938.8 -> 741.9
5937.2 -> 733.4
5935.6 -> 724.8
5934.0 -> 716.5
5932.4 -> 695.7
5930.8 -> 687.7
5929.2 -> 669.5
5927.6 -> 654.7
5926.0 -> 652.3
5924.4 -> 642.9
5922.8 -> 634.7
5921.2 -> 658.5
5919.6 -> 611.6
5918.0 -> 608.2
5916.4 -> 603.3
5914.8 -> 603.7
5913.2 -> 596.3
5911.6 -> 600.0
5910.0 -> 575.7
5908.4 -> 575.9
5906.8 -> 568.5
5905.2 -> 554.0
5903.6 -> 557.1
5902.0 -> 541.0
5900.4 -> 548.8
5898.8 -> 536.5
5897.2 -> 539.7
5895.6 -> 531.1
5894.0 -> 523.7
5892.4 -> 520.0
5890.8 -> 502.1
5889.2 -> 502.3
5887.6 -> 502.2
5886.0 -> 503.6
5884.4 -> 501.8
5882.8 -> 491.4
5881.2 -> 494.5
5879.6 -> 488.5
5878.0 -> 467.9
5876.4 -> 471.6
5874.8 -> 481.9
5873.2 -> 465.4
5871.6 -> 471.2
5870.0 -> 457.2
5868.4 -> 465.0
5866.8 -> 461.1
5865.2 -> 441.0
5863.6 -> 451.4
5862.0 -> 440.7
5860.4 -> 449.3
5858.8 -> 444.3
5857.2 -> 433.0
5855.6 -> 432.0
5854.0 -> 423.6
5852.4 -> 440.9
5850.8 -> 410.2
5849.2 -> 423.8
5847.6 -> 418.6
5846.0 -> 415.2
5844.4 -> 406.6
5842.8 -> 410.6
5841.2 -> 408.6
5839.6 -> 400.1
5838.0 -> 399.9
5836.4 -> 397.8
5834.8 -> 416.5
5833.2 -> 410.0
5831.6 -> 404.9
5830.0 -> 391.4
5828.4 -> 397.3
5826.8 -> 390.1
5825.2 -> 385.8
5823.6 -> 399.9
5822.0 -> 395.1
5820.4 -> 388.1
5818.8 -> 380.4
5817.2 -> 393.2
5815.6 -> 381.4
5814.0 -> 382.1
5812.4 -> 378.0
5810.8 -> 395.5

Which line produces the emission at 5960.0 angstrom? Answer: C IV 1549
